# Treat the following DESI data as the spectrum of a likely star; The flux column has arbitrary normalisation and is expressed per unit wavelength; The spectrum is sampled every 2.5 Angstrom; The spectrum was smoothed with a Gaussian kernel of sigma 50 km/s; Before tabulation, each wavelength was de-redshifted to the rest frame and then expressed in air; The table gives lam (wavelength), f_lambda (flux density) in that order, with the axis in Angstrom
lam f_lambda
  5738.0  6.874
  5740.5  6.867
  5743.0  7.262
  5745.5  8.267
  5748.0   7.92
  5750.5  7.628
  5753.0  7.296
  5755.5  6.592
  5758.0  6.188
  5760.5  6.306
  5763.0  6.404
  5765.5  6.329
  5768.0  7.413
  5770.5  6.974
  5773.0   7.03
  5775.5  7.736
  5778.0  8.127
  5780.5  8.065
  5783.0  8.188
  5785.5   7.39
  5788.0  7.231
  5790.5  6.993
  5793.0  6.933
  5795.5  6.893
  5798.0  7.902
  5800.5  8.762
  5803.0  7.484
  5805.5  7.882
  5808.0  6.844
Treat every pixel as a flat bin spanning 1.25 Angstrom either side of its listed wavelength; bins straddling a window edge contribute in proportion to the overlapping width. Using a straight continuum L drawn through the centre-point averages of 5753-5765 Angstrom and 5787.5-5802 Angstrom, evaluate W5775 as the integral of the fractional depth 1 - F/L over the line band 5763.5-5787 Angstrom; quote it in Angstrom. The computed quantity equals -1.73 Angstrom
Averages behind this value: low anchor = 6.47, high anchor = 7.46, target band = 7.44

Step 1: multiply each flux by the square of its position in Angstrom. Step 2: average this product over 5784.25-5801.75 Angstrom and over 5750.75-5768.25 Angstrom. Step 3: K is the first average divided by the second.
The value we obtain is 1.13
